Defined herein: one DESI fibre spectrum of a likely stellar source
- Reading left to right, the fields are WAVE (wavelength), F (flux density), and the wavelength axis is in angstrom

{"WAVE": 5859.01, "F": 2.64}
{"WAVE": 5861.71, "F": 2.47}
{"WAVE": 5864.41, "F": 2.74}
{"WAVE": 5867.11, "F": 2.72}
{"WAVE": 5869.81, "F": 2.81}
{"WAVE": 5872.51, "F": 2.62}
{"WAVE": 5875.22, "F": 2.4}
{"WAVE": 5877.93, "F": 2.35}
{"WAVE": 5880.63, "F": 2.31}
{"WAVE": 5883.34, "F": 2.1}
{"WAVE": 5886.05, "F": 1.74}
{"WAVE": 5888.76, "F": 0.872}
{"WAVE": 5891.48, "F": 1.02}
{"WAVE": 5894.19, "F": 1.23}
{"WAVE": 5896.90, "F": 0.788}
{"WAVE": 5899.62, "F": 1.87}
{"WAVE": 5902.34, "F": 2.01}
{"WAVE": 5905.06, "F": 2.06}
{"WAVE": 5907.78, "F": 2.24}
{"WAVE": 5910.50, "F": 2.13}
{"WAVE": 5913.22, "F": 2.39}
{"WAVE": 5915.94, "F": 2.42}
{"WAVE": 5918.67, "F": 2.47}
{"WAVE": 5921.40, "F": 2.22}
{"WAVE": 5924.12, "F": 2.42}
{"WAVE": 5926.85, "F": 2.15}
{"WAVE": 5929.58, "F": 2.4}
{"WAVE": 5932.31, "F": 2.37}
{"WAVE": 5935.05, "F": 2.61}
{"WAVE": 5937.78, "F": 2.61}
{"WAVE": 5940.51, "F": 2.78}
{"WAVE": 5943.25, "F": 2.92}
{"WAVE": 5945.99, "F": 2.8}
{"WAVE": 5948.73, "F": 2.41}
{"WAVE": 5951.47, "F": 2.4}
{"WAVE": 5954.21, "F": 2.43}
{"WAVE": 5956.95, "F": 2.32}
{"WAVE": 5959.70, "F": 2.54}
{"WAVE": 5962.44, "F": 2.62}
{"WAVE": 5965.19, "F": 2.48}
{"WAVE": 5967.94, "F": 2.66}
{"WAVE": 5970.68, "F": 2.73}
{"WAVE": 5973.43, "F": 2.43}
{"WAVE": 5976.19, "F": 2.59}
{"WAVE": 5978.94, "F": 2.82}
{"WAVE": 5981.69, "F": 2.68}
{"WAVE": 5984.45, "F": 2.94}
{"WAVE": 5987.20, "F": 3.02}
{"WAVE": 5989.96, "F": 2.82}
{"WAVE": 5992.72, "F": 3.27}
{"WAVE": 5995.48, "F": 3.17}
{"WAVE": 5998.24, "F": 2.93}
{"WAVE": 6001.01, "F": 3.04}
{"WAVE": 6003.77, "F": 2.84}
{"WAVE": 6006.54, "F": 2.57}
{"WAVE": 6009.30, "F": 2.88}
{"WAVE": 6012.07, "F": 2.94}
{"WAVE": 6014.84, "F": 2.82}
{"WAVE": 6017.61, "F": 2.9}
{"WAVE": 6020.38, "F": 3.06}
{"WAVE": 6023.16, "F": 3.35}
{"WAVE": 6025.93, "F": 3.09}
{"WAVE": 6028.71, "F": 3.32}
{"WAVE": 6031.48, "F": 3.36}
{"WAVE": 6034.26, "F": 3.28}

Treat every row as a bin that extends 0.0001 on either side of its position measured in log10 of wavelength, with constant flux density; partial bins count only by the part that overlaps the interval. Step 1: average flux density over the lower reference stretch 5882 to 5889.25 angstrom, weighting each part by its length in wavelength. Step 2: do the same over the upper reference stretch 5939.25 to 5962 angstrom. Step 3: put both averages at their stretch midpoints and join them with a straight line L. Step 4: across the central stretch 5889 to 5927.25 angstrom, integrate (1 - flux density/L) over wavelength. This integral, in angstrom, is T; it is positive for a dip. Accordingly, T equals 1.5 angstrom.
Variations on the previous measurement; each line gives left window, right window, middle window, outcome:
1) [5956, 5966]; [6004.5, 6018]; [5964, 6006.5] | -2.7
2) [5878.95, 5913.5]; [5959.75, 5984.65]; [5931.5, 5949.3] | -3.1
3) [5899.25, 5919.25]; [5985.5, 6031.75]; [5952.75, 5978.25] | 1.2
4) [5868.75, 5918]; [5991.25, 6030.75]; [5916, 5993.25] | -2.6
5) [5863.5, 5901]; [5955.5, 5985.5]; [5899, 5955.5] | -2.4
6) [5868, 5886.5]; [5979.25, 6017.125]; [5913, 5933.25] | 1.8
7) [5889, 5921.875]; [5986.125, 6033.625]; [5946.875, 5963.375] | -0.3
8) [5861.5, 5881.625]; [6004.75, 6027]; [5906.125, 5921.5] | 2.1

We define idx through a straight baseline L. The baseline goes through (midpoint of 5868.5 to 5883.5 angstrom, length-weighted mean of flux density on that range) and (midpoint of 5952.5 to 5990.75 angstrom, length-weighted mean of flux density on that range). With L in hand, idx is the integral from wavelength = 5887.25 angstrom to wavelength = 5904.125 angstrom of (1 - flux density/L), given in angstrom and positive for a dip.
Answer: 7.9 angstrom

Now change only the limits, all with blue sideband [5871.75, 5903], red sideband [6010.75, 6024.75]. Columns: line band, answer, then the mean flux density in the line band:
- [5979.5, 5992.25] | -0.9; 2.89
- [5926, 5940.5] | -1.8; 2.47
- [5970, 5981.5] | -0.1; 2.64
